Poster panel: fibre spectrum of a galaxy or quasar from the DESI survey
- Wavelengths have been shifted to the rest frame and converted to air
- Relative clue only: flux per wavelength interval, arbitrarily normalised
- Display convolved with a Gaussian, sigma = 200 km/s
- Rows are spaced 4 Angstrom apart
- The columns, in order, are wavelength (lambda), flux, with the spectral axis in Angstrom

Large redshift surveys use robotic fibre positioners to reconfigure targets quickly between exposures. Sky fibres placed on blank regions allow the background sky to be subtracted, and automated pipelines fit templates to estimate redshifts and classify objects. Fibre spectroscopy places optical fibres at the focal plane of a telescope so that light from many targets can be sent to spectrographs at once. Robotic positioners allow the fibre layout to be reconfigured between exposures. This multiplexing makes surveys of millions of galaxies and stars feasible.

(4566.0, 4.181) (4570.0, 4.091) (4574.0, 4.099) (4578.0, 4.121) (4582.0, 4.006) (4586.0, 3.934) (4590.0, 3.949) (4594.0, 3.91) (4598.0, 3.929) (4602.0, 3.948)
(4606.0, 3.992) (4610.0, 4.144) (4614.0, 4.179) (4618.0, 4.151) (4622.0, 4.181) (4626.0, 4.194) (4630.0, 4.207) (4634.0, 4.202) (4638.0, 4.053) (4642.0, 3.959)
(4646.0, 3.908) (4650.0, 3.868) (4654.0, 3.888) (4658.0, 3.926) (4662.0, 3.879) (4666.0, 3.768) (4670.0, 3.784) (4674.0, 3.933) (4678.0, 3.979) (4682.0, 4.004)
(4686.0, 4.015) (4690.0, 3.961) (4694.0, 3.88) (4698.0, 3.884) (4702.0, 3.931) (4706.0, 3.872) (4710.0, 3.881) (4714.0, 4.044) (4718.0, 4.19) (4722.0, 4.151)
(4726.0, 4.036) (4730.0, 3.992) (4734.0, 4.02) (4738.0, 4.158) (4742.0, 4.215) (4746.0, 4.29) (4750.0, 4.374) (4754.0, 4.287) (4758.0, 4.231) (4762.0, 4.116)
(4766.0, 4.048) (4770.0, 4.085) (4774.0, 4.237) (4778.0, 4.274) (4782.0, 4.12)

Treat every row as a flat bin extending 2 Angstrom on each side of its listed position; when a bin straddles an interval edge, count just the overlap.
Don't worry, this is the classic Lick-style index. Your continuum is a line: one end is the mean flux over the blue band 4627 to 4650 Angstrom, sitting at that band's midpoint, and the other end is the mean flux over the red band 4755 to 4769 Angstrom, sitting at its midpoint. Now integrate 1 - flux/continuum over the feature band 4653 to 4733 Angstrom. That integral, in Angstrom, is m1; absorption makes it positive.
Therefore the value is 2.7 Angstrom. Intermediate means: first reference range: 4.05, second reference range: 4.14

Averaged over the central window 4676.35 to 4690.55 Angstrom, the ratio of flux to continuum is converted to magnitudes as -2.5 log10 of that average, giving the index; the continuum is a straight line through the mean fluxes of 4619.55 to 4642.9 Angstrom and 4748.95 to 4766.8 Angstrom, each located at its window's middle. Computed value 0.05 mag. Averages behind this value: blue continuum 4.14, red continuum 4.21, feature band 3.99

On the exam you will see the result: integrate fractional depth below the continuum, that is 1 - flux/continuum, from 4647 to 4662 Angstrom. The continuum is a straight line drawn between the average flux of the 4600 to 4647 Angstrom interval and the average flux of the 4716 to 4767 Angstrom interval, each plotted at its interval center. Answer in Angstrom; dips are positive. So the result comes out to 0.81 Angstrom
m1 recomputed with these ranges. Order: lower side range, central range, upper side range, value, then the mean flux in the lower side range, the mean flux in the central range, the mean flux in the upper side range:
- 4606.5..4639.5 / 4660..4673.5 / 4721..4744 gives 1.0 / 4.16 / 3.82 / 4.09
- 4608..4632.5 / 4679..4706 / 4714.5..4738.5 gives 1.1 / 4.18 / 3.94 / 4.08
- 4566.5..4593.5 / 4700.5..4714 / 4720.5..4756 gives 0.7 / 4.03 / 3.92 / 4.17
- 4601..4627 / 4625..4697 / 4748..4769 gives 3.2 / 4.12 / 3.96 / 4.21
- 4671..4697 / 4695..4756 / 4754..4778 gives -0.4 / 3.95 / 4.08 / 4.17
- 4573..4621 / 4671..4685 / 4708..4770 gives 0.4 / 4.03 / 3.96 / 4.13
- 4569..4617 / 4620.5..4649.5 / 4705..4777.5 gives -0.2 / 4.03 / 4.09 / 4.13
